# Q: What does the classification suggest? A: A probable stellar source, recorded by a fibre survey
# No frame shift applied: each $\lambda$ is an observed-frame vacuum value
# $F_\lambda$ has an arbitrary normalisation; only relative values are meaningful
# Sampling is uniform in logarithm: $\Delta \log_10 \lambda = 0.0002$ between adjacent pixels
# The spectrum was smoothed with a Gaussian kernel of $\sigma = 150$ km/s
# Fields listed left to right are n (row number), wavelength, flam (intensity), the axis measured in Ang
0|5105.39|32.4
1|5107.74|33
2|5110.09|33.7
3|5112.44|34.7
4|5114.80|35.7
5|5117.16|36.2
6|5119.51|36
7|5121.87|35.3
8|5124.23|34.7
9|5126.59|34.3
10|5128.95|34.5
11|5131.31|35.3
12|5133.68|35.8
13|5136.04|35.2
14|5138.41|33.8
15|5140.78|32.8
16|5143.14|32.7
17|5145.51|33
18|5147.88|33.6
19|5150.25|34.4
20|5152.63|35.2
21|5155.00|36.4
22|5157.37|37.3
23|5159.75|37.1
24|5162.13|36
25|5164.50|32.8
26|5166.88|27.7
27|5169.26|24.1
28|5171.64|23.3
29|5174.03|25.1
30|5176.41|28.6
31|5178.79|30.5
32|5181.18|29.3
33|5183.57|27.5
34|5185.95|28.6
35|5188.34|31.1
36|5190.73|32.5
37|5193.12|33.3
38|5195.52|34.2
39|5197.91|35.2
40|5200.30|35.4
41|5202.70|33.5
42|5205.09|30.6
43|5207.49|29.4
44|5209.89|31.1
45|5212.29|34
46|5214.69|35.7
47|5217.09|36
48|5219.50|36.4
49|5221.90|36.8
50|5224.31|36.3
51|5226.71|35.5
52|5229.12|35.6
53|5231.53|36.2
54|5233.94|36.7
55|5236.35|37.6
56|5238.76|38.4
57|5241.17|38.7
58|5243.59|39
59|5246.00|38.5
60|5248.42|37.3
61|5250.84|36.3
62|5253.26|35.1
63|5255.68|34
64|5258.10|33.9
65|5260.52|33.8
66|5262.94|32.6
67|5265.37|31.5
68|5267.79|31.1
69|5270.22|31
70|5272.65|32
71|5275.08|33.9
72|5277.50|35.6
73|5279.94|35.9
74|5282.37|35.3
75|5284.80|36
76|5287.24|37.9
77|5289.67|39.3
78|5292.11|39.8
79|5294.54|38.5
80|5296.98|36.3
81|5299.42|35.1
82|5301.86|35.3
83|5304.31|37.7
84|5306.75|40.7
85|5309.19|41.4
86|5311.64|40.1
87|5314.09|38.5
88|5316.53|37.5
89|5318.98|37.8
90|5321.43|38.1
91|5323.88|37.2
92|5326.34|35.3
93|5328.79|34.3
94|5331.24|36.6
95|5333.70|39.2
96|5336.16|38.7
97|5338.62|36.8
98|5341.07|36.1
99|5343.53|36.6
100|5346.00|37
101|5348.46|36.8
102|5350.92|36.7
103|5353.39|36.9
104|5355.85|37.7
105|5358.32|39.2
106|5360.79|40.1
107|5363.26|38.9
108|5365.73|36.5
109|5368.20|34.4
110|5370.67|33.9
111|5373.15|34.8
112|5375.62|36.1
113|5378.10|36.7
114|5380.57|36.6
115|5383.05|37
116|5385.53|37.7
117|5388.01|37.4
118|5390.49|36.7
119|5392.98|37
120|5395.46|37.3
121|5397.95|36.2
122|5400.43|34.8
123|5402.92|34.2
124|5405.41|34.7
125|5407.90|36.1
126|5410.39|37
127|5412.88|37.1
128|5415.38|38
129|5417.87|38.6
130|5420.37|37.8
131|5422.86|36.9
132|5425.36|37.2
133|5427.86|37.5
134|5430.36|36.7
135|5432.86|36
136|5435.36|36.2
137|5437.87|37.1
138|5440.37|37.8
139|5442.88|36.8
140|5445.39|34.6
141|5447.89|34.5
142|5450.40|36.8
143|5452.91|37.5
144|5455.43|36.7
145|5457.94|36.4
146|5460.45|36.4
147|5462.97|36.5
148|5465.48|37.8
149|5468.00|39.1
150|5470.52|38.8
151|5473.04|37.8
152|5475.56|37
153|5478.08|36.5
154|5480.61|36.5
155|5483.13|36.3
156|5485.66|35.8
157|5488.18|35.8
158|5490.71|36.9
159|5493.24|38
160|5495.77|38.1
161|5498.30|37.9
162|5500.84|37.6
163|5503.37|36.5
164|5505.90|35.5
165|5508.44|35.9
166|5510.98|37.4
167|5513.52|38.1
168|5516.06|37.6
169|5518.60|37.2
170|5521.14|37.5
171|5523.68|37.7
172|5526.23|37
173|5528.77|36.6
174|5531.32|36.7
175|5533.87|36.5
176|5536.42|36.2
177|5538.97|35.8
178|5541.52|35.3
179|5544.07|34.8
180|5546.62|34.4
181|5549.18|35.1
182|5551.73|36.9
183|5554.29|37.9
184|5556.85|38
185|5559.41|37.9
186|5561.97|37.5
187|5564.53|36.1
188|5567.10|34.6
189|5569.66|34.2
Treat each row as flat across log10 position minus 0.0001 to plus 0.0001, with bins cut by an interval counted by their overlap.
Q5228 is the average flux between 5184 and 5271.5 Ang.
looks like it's 34.5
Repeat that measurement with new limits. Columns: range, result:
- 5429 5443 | 36.8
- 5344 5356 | 36.9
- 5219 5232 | 36.1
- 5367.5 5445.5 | 36.5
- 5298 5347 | 37.5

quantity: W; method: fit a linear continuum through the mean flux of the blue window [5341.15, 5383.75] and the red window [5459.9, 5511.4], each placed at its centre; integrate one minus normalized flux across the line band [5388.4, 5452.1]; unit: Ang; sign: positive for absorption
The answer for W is 0.6 Ang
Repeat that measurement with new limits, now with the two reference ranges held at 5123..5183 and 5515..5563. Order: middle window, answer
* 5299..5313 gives -1.8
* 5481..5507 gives -0.5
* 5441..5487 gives -1.2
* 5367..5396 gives -1.1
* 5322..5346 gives -1.6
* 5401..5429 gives -1.2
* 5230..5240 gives -1.1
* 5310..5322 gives -1.5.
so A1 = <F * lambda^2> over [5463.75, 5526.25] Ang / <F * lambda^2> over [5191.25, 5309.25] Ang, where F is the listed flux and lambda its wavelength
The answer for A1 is 1.15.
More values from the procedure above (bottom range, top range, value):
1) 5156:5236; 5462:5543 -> 1.27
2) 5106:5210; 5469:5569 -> 1.29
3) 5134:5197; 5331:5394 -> 1.25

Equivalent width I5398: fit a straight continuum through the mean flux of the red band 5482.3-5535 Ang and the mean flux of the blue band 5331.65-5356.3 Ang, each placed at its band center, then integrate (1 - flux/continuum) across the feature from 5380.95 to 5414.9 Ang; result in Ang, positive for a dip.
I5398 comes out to 0.6 Ang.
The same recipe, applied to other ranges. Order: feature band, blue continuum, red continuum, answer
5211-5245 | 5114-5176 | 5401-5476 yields -2.3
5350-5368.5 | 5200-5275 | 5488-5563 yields -1.1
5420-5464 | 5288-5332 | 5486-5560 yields 0.6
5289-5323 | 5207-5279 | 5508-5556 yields -2.8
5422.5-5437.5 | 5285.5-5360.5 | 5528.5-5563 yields 0.1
